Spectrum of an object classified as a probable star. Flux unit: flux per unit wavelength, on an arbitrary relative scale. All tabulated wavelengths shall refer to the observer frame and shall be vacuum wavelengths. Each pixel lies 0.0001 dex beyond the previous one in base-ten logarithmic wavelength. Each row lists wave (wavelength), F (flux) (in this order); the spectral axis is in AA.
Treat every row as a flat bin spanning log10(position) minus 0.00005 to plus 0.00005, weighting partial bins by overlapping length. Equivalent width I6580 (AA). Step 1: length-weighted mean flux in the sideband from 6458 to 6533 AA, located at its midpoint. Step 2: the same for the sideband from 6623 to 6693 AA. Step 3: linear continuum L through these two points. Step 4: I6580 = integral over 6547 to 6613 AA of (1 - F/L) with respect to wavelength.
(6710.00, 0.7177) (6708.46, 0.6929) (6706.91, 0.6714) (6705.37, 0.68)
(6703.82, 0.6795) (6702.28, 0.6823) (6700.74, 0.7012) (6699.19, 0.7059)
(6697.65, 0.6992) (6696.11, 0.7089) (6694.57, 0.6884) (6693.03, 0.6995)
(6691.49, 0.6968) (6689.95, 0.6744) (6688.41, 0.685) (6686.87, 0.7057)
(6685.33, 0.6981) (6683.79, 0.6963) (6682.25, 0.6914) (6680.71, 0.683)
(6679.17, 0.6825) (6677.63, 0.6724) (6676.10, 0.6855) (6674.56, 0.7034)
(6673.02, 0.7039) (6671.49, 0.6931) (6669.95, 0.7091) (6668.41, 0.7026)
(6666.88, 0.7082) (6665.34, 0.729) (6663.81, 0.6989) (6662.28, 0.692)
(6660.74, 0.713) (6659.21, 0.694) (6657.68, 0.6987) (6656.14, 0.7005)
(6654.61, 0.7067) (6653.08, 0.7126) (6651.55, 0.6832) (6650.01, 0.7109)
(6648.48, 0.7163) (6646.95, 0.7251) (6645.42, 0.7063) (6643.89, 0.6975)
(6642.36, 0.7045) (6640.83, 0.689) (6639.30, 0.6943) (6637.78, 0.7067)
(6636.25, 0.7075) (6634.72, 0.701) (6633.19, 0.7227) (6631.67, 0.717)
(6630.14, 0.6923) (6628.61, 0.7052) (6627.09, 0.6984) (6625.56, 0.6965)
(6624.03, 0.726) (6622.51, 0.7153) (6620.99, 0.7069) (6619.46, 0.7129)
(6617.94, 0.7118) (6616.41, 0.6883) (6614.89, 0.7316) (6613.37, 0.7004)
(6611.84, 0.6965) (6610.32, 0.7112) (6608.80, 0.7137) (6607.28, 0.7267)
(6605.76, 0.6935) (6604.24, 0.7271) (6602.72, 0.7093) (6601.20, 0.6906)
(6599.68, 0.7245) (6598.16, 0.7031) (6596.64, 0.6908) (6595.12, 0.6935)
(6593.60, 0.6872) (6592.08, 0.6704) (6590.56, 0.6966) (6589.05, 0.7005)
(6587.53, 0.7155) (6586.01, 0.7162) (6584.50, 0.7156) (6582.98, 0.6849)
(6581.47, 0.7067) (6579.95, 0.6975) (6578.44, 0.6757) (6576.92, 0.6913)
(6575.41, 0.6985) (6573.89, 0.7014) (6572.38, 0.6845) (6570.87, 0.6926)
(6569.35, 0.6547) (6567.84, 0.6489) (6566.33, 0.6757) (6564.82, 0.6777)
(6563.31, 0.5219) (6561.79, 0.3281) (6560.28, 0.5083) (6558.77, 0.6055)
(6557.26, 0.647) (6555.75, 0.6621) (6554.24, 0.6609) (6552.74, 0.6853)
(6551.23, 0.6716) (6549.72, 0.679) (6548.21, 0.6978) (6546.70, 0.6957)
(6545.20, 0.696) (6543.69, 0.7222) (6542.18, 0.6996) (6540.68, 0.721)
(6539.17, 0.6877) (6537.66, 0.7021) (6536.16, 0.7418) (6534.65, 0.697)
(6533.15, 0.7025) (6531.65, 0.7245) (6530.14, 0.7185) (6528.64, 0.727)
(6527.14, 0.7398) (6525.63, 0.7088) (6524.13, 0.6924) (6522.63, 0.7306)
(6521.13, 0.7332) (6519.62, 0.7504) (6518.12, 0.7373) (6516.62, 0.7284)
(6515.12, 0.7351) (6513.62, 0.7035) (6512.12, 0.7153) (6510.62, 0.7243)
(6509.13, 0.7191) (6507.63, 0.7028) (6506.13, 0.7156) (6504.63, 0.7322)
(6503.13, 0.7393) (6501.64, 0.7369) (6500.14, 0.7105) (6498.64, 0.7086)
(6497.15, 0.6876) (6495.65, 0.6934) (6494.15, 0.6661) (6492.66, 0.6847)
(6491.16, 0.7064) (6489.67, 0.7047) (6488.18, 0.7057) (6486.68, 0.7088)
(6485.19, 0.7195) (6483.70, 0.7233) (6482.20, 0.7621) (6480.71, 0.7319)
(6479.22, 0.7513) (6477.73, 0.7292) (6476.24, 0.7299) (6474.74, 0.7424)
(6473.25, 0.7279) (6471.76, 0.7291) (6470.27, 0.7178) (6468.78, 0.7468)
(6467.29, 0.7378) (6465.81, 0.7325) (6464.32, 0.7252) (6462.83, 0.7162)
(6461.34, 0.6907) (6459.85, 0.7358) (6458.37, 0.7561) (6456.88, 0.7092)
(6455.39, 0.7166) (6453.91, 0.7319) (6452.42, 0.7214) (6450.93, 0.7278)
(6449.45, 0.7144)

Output 3.5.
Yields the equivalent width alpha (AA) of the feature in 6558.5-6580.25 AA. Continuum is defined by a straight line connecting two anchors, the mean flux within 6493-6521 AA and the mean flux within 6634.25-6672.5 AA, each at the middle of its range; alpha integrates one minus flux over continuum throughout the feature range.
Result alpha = 2.5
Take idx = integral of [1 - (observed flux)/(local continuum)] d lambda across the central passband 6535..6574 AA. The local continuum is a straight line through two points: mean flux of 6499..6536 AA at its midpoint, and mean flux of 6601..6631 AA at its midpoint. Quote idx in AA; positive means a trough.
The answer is 3.3 AA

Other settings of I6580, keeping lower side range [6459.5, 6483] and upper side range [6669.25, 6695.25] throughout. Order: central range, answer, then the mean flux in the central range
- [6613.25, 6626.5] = -0.1 AA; 0.71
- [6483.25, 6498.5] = 0.6 AA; 0.7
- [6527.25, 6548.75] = 0.3 AA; 0.711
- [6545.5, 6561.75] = 1.8 AA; 0.639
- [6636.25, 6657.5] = -0.2 AA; 0.704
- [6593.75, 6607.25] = 0.1 AA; 0.704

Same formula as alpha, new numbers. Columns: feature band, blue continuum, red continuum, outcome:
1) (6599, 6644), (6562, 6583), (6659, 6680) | -1.73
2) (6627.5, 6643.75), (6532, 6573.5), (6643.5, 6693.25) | -0.37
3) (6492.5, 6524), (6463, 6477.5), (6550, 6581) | -1.00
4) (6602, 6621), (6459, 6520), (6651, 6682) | -0.12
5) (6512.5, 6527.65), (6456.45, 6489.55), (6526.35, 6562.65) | -0.76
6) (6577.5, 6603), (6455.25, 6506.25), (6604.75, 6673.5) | 0.44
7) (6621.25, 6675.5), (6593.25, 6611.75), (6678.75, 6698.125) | -0.46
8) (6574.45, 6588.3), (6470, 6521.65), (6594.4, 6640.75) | 0.21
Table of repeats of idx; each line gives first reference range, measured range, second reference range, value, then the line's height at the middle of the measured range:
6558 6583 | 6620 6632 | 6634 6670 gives -0.42 AA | 0.683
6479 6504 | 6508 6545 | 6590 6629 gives -0.40 AA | 0.711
